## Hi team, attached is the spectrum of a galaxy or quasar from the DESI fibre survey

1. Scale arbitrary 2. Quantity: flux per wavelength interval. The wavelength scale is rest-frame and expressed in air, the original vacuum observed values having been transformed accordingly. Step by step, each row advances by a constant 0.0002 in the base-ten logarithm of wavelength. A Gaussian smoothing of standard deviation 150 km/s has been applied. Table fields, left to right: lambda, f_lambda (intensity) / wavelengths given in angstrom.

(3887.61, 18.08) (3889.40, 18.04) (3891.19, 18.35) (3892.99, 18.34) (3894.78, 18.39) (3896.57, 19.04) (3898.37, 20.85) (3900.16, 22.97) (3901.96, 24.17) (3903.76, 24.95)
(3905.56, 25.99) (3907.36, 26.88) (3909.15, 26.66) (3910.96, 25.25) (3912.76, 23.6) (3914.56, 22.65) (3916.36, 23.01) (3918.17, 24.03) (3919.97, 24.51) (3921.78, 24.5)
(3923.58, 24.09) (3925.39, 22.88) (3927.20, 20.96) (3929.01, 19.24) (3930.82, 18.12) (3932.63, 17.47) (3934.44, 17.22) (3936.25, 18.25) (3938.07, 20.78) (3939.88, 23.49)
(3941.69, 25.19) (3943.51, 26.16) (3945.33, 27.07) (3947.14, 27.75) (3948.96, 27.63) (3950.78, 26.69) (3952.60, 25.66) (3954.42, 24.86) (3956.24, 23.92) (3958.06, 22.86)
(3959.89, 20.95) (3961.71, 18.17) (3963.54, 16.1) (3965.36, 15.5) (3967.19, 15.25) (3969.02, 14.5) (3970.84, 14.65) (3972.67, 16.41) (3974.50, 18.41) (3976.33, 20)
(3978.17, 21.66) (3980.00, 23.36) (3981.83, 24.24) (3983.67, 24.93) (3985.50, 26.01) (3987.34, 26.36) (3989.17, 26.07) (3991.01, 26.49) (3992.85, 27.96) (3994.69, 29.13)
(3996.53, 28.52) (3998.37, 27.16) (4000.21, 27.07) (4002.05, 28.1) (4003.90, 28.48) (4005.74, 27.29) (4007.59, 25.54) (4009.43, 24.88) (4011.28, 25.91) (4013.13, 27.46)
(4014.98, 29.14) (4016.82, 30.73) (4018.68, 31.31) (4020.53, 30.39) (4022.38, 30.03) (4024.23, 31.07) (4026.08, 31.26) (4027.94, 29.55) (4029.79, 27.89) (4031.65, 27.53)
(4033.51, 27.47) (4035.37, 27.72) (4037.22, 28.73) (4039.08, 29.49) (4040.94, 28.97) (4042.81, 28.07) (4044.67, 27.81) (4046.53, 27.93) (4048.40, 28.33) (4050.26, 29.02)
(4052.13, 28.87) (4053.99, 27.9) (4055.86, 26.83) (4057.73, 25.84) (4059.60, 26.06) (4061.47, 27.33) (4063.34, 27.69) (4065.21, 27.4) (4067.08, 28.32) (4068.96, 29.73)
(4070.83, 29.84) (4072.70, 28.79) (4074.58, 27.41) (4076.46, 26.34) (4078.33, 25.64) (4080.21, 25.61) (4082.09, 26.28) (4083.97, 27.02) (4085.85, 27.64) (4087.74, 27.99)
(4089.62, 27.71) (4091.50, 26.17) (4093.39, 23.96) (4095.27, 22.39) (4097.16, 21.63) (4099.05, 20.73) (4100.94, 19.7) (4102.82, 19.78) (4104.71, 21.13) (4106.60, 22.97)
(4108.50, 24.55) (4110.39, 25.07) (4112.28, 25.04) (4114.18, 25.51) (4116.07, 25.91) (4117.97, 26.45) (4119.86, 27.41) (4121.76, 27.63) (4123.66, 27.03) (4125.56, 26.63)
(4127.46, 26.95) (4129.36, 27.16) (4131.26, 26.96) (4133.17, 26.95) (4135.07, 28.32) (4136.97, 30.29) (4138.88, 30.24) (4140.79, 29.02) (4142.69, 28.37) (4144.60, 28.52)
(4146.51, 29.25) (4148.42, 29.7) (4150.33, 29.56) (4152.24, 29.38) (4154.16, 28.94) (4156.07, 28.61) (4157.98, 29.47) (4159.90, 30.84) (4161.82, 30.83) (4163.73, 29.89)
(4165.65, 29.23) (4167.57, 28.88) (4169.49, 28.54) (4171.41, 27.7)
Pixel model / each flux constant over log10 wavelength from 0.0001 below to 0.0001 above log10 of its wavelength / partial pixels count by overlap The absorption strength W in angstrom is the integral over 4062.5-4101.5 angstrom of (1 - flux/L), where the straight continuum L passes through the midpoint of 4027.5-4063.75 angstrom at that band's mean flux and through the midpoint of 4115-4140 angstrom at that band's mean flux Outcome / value 2.26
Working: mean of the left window 27.9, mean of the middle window 26.1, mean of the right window 27.5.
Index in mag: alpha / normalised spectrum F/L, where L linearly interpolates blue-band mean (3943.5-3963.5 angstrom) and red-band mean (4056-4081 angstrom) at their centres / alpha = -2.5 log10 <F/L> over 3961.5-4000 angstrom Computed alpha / 0.14 mag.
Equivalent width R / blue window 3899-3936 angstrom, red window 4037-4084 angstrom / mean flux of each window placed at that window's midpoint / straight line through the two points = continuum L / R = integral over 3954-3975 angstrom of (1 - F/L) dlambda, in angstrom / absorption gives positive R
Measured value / 5.3 angstrom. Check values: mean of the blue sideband 22.9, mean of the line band 18.3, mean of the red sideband 27.7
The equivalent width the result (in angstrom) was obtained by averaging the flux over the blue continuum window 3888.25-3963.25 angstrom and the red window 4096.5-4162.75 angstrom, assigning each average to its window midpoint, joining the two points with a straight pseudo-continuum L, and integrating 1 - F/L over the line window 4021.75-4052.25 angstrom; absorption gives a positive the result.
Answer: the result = -4.8 angstrom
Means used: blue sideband 22.7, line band 28.8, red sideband 26.8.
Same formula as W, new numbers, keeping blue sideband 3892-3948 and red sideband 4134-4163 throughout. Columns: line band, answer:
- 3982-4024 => -4.2 angstrom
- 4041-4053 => -0.9 angstrom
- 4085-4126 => 5.1 angstrom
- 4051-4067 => -0.3 angstrom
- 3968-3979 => 3.1 angstrom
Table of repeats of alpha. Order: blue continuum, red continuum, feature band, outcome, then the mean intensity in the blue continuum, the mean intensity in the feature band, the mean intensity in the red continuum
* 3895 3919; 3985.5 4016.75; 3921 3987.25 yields 0.18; 23.7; 21.6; 27.3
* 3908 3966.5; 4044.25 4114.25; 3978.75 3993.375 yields -0.08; 22.7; 25.5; 26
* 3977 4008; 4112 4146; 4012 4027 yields -0.14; 26.3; 30.1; 27.5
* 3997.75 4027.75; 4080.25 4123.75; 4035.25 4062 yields -0.04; 28.5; 27.9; 24.7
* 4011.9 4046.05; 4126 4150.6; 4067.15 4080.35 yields 0.04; 29.1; 27.8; 28.5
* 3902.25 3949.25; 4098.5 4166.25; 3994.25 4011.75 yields -0.10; 23.4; 27.2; 27.1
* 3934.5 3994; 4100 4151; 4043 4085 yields -0.11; 22.4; 27.6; 26.5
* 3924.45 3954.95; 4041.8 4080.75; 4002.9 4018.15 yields -0.07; 22.9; 27.5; 27.7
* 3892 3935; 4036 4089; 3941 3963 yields -0.04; 22.4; 24.6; 27.7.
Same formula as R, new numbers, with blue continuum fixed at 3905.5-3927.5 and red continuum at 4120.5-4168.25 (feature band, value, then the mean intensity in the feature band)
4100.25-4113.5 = 2.50 angstrom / 22.7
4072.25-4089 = 0.34 angstrom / 26.9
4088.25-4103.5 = 2.65 angstrom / 23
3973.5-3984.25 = 1.48 angstrom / 22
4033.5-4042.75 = -0.66 angstrom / 28.5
